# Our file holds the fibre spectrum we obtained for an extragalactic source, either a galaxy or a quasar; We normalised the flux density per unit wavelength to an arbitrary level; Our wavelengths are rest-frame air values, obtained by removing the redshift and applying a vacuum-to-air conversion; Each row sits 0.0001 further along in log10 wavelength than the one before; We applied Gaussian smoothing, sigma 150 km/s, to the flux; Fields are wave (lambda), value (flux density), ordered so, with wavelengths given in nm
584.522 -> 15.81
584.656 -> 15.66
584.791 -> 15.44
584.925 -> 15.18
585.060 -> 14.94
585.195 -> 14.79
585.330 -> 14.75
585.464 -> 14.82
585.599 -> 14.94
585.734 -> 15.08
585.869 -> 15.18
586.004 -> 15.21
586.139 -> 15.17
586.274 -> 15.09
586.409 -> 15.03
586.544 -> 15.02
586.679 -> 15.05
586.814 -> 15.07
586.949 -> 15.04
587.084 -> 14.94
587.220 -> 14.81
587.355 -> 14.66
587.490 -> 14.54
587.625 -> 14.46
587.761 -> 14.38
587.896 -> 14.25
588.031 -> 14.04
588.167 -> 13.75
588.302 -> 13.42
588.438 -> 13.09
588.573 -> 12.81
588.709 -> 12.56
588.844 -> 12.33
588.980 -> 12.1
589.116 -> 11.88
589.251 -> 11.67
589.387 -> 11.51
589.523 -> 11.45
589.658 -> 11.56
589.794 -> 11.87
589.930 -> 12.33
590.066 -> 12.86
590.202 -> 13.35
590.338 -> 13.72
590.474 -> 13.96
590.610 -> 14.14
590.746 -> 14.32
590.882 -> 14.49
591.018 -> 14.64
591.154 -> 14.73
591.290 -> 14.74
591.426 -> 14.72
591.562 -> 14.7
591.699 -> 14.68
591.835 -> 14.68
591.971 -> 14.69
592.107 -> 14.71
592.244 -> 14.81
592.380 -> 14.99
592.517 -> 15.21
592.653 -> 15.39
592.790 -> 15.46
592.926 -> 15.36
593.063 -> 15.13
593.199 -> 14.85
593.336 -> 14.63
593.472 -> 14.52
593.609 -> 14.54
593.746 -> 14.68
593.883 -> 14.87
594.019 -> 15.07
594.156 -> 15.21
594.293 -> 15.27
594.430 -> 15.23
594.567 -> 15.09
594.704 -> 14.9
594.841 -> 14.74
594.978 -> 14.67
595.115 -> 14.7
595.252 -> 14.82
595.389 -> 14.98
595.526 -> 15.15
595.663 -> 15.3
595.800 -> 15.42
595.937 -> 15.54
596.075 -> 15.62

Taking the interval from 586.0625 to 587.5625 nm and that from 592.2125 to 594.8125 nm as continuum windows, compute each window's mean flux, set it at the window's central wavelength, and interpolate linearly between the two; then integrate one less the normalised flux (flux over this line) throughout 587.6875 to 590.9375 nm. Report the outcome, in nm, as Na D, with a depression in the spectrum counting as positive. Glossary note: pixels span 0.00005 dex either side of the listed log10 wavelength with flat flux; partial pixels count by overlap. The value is 0.43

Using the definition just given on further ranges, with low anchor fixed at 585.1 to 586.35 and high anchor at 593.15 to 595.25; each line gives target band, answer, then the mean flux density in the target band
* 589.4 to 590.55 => 0.180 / 12.6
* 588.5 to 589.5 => 0.190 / 12.1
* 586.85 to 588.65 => 0.095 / 14.2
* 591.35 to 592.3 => 0.012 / 14.7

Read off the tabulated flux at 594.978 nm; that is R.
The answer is 14.67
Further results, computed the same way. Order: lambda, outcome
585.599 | 14.94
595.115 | 14.7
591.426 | 14.72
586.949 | 15.04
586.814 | 15.07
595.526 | 15.15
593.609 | 14.54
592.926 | 15.36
